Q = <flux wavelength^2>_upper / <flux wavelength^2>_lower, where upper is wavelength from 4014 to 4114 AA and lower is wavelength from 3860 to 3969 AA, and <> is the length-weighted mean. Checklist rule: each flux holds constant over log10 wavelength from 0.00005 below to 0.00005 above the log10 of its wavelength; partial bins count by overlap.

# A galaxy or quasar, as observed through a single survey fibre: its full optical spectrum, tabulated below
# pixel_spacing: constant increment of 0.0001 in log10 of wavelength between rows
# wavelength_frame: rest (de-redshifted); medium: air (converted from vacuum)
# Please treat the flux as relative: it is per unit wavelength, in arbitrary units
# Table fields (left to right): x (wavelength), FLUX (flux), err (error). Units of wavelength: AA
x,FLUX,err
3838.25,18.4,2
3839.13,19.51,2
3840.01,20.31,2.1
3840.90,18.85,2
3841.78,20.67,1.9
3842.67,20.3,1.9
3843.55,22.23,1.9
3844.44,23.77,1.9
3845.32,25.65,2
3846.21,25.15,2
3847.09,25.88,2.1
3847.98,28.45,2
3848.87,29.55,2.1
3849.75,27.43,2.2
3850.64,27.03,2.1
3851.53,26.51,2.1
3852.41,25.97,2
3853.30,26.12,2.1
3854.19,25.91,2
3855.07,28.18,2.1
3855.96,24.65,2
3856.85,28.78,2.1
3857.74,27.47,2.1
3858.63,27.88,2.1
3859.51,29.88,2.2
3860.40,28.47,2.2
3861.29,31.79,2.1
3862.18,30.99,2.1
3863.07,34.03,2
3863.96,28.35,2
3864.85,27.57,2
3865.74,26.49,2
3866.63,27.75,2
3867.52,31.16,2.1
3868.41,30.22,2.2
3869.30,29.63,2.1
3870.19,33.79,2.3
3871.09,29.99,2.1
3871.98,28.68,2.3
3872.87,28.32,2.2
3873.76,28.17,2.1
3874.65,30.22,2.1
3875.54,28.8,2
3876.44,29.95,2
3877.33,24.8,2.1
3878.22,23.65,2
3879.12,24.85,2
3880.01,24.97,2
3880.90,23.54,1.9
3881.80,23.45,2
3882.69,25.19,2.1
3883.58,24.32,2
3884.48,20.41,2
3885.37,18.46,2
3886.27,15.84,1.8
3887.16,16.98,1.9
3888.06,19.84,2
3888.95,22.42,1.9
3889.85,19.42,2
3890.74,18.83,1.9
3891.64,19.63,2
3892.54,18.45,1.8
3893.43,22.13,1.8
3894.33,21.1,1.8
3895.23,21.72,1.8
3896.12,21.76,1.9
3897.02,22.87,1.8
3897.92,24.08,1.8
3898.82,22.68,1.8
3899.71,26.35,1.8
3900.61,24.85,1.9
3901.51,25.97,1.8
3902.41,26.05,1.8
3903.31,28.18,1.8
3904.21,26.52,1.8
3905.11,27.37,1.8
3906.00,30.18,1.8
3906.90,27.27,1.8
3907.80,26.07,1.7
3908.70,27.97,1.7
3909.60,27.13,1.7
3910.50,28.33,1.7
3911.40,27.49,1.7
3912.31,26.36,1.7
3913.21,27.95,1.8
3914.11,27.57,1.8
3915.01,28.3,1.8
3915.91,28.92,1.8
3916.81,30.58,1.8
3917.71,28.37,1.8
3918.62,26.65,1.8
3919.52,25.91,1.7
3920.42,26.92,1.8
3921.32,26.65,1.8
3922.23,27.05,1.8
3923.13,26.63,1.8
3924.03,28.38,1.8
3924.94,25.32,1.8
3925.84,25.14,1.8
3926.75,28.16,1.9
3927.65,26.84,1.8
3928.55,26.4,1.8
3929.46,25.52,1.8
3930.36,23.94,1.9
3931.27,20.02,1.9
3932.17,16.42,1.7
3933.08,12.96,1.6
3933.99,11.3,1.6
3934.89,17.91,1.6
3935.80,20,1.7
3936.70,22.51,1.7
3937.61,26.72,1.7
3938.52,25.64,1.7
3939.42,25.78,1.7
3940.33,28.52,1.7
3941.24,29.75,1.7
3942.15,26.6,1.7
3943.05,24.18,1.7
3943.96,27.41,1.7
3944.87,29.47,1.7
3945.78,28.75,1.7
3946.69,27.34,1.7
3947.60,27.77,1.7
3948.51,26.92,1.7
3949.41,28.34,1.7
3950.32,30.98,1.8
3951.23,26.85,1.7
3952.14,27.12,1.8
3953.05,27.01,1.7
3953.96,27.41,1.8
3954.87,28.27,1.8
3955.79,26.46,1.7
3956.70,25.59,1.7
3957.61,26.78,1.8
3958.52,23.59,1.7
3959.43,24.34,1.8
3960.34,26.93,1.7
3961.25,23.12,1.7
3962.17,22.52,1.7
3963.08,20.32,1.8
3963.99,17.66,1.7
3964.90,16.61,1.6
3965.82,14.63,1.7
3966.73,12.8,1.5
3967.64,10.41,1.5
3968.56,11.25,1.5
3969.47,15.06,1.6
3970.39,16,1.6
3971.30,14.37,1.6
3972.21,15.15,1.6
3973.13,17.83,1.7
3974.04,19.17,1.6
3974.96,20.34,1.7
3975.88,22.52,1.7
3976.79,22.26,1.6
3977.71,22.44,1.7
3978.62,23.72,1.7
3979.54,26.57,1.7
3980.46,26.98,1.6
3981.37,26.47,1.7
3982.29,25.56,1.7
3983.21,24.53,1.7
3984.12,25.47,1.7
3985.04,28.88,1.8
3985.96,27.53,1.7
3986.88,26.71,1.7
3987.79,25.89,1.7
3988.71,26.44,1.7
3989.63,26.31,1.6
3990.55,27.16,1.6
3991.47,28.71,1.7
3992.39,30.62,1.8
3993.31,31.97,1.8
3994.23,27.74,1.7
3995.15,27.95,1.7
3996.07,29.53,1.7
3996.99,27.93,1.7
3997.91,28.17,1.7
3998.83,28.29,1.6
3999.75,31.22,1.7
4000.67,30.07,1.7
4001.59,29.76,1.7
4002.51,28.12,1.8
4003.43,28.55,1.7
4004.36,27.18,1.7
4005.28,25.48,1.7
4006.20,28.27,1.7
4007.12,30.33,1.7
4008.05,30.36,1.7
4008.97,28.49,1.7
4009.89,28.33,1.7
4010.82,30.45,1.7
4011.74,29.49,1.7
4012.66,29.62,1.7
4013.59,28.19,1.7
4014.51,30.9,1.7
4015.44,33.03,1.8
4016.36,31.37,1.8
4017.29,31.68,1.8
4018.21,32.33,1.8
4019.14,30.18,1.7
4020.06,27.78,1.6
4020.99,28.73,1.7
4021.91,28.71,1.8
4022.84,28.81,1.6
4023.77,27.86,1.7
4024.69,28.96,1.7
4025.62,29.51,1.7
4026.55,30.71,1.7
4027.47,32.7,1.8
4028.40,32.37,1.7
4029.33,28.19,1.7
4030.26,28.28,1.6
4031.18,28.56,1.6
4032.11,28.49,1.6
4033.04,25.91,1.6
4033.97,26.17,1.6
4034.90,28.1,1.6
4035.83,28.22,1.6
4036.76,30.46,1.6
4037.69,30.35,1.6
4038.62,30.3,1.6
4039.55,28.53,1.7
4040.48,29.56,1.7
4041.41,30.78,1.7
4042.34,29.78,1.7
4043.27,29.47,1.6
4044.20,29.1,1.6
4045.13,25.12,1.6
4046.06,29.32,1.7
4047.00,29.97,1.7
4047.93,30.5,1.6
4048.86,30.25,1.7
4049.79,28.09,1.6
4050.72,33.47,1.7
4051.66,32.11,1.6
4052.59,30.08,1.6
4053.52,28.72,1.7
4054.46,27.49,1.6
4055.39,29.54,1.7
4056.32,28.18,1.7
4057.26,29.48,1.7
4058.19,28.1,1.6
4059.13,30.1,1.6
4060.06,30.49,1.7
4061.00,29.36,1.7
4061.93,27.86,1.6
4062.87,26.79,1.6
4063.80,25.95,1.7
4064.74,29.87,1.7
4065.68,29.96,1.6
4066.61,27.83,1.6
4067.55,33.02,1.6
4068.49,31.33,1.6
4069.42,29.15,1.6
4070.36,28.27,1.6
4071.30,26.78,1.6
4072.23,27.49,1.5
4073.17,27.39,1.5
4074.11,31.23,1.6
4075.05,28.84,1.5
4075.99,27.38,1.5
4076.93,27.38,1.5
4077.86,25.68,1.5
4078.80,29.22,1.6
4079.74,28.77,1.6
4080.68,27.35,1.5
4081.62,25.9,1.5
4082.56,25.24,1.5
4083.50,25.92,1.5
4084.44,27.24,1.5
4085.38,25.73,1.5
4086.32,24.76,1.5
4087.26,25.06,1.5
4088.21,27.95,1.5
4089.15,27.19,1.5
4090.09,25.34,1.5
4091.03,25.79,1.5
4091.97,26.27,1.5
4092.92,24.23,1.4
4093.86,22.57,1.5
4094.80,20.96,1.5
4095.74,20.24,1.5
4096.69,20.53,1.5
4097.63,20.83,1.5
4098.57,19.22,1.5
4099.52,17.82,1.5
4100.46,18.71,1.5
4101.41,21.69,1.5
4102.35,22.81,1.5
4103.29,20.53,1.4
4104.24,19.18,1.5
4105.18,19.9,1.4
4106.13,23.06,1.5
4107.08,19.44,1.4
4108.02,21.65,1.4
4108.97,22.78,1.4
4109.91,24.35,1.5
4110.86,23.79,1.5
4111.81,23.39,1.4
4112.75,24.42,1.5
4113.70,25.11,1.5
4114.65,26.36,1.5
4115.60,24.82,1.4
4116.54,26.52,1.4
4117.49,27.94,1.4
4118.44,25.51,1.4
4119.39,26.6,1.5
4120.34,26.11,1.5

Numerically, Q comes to 1.17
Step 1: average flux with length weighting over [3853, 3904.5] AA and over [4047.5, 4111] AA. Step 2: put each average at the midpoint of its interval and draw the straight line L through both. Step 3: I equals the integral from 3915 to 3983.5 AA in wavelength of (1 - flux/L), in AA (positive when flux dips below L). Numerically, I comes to 5.6 AA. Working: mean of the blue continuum 25.5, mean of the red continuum 26.2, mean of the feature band 23.6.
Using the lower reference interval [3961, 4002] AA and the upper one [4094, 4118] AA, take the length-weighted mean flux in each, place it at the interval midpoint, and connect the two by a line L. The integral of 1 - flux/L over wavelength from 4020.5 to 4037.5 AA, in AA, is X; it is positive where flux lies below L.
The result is -4.4 AA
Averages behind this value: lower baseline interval 23.4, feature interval 28.9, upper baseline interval 22.3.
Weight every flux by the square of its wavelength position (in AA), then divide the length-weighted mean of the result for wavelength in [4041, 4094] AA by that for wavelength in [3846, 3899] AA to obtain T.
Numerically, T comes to 1.21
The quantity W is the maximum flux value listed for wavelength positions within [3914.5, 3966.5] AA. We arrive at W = 30.98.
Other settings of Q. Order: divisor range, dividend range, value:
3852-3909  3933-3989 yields 0.94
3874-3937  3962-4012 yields 1.05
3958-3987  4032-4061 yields 1.45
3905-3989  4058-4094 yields 1.21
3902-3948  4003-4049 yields 1.19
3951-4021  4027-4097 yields 1.14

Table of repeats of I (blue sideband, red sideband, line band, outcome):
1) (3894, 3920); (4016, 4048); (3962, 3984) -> 6.71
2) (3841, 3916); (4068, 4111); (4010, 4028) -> -3.60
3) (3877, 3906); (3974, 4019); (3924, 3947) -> 0.70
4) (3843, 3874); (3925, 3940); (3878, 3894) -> 2.92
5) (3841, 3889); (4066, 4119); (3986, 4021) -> -4.86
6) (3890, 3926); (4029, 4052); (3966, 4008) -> 4.83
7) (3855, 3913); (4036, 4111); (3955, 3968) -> 2.51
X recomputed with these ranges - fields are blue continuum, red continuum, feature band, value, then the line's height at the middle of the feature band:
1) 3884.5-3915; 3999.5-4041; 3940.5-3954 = -0.9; 26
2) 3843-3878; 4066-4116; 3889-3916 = 2.4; 27.5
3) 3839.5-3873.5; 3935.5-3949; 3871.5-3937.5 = 5.9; 26.9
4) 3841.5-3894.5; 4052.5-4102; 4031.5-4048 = -1.5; 26.4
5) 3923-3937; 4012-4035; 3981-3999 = -0.5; 26.9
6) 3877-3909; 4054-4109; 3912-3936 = -1.1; 23.7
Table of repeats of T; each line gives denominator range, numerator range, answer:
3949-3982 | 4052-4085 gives 1.37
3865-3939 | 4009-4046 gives 1.26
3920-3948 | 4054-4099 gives 1.17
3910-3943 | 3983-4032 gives 1.20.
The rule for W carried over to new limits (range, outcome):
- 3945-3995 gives 31.97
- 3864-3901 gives 33.79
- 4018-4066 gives 33.47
